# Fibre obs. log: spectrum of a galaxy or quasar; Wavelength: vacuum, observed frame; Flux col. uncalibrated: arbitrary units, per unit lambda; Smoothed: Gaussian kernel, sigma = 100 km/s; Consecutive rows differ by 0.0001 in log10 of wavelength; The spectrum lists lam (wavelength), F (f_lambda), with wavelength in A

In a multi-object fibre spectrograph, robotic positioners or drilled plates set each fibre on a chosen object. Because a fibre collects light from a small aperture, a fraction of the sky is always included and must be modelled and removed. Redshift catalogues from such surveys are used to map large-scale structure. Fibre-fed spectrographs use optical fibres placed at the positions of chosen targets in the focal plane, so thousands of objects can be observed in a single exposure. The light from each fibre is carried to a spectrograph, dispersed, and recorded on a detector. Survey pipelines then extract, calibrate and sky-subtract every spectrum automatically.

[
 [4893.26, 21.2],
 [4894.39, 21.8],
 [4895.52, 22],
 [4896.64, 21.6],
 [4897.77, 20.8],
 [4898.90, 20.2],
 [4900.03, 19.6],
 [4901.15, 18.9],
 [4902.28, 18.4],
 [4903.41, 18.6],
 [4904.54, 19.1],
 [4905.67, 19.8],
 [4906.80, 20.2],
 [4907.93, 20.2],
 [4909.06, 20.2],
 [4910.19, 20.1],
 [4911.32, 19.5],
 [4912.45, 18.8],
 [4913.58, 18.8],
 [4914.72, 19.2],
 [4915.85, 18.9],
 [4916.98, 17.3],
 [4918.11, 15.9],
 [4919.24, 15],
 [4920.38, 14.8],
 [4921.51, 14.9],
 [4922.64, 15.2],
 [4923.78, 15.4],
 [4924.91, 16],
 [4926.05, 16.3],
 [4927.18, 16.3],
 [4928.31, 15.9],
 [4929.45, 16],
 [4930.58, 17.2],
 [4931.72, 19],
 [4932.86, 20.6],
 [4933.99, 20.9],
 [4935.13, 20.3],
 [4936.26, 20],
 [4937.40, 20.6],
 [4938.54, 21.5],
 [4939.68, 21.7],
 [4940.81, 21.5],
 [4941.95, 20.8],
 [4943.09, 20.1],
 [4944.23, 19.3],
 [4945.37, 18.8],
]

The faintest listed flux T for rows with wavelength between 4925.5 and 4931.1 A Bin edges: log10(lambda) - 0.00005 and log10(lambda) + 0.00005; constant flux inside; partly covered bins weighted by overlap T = 15.9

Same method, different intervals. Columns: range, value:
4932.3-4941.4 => 20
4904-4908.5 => 19.1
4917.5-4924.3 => 14.8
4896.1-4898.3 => 20.8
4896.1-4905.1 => 18.4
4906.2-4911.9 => 19.5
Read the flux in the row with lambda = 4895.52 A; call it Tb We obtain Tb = 22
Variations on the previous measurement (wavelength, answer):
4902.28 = 18.4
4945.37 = 18.8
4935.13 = 20.3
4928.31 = 15.9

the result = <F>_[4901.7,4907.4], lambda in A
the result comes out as 19.2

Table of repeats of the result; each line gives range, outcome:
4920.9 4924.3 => 15.2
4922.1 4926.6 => 15.7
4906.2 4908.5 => 20.2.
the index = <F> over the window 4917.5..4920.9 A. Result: 15.3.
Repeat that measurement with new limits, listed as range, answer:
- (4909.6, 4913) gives 19.5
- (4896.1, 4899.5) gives 20.8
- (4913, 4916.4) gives 18.9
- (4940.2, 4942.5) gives 21.2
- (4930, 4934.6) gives 19.4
